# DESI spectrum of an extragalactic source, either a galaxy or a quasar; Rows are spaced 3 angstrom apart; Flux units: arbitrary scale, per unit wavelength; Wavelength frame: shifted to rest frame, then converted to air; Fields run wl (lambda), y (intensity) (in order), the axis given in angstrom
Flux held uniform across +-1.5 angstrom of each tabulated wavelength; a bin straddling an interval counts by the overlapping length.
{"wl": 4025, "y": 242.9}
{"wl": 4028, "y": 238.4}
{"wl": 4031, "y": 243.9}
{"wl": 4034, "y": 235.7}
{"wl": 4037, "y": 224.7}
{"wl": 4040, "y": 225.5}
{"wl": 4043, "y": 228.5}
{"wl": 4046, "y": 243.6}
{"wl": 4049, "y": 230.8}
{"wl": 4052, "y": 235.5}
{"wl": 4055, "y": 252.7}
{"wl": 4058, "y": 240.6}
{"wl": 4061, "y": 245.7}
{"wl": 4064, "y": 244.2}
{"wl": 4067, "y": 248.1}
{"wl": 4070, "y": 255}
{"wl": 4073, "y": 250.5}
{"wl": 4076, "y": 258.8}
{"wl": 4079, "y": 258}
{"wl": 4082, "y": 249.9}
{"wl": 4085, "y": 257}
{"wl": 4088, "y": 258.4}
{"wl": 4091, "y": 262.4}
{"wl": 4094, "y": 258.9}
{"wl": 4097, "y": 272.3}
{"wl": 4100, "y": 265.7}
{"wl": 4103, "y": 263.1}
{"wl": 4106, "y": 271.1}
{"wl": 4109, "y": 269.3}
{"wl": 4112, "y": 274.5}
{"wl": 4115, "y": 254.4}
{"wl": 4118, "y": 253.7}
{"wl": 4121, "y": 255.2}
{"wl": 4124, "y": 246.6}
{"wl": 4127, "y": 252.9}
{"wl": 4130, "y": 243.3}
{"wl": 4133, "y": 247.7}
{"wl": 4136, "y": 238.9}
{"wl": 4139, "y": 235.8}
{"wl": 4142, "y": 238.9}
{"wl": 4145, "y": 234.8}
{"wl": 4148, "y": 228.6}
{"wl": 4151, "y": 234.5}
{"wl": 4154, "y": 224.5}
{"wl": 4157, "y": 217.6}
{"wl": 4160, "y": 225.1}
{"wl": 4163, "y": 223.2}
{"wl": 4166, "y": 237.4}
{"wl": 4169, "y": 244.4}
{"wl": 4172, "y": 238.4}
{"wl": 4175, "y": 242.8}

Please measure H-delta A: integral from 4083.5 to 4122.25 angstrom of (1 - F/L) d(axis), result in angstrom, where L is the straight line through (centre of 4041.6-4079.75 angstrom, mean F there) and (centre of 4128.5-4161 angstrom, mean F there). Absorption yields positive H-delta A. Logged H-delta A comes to -3.77 angstrom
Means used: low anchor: 245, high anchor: 234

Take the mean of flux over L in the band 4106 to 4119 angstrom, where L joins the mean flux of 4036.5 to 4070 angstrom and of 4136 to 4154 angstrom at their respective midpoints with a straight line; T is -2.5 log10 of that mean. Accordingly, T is -0.12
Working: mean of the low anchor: 239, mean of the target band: 264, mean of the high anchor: 234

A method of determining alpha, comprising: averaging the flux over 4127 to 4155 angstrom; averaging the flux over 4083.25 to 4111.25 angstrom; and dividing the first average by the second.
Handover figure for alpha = 0.90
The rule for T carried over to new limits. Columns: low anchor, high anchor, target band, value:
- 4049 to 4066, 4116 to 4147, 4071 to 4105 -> -0.07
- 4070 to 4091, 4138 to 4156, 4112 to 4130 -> -0.05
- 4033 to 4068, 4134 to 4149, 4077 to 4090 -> -0.08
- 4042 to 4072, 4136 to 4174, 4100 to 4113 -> -0.13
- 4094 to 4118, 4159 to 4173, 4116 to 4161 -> 0.04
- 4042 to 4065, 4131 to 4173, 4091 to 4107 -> -0.12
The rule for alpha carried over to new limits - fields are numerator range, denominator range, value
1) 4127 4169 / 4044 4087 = 0.95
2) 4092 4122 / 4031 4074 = 1.10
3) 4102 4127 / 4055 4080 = 1.04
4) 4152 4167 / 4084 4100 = 0.86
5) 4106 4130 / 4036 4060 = 1.09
